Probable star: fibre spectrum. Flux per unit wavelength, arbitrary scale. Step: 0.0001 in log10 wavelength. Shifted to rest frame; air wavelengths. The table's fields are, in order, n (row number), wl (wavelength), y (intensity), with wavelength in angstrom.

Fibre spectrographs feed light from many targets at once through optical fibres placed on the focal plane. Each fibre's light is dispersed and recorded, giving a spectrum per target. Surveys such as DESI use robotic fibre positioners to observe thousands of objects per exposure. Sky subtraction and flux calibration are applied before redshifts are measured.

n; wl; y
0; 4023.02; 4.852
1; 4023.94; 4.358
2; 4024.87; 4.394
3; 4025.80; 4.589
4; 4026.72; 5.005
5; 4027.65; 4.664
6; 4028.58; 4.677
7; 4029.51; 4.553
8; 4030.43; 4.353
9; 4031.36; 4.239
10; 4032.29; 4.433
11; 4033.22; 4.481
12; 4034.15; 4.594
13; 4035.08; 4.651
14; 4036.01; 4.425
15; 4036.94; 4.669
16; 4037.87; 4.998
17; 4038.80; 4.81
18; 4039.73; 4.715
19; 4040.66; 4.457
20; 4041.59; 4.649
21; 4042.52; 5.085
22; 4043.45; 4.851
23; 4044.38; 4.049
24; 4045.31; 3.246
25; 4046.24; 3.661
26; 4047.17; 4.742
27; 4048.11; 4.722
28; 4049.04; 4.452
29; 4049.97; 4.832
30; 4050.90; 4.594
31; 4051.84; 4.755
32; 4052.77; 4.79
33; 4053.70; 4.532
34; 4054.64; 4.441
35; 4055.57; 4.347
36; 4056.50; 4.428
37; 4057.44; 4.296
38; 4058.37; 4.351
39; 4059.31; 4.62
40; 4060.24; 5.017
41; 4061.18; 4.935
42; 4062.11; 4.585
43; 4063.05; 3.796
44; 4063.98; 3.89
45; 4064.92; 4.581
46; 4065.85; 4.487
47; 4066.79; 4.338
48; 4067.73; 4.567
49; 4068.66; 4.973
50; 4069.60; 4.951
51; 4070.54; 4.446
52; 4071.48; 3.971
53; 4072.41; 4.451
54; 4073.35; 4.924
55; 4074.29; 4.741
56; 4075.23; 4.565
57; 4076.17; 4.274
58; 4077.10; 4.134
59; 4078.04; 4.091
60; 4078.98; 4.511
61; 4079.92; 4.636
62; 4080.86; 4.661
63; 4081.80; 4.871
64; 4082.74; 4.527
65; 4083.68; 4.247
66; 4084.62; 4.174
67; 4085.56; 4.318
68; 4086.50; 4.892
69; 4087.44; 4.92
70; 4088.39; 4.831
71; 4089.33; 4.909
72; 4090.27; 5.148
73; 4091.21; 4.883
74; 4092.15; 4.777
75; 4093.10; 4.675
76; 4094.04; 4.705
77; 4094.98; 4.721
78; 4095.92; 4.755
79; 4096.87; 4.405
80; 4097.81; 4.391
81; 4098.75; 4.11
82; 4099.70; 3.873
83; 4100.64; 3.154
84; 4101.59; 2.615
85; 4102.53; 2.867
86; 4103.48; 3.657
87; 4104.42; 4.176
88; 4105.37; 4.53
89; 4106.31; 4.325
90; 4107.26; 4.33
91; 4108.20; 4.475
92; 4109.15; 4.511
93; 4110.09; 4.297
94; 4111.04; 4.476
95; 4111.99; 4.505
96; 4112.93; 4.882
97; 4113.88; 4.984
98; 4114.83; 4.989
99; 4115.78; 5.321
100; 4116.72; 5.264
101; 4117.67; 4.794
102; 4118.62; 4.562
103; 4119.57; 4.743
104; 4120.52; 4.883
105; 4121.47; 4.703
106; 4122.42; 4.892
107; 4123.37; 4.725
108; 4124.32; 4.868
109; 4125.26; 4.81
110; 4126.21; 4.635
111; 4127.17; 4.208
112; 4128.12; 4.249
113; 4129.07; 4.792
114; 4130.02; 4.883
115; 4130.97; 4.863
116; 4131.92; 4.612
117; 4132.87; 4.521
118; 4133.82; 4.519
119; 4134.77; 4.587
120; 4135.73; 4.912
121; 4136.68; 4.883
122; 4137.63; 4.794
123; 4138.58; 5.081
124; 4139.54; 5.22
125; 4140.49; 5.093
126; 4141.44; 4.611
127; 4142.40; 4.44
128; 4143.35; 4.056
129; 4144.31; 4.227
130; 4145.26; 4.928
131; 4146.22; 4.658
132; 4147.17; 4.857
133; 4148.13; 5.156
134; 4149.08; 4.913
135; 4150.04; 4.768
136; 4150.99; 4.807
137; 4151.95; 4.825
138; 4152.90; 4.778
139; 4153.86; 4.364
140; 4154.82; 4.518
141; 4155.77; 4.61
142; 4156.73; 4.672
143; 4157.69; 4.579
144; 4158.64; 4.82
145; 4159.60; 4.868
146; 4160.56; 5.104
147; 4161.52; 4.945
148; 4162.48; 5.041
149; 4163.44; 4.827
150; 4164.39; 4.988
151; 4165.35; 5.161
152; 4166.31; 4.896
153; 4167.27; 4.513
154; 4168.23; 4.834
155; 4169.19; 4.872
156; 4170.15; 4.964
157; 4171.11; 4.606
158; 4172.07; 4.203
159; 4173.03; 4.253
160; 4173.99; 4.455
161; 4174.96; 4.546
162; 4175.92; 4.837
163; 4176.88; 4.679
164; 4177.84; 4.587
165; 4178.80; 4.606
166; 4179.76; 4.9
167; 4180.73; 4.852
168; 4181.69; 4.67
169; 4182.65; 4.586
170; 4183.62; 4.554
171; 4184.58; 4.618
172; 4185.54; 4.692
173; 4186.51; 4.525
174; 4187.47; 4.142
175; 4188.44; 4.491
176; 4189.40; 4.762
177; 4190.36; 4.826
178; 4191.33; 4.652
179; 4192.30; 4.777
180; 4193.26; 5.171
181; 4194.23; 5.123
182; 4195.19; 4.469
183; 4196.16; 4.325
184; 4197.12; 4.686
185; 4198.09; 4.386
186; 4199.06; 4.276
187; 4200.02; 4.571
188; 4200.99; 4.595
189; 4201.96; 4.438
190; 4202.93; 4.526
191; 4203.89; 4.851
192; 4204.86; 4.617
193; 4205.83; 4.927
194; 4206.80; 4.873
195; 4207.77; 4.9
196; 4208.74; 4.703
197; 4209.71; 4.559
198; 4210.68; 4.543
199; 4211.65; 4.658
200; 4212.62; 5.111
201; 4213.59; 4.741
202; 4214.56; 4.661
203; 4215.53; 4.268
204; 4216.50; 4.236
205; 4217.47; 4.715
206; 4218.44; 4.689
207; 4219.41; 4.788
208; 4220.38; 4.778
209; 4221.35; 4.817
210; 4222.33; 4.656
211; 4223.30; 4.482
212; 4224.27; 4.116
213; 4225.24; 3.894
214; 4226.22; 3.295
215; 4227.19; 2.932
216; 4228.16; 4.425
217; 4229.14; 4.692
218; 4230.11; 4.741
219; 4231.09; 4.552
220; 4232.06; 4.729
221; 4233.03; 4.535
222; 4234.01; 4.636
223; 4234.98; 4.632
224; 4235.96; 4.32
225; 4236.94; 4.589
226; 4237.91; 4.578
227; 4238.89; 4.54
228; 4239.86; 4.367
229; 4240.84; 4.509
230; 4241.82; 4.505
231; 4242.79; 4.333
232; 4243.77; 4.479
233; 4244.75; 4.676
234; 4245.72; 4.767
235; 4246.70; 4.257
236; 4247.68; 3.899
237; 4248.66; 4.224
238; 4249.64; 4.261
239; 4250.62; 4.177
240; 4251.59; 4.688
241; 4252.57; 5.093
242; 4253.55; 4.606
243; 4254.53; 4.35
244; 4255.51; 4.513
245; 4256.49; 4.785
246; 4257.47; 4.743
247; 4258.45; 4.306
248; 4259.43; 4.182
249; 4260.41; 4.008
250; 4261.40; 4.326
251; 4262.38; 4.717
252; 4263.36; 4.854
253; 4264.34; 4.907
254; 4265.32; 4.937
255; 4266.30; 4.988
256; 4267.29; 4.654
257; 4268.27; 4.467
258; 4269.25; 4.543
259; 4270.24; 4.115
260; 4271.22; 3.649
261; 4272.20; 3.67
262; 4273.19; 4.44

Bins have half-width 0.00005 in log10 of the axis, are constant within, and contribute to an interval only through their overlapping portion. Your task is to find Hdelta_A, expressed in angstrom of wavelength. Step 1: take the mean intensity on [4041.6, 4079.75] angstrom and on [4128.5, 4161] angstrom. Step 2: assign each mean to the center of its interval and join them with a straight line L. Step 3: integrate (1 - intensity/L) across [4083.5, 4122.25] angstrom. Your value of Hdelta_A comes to 1.0 angstrom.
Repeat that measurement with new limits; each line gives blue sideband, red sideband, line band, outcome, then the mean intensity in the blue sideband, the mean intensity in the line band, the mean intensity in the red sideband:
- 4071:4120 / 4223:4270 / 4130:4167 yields -2.6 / 4.47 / 4.78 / 4.45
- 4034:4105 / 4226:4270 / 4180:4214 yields -1.5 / 4.46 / 4.66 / 4.48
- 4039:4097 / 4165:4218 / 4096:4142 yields 0.6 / 4.55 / 4.54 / 4.65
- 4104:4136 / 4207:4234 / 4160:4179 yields -0.7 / 4.67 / 4.75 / 4.5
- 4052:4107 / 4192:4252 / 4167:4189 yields -0.6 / 4.43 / 4.61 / 4.52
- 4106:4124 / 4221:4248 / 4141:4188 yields -1.1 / 4.72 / 4.69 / 4.39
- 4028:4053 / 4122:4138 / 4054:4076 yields 0.3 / 4.53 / 4.5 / 4.69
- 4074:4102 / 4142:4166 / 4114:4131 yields -0.7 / 4.45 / 4.79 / 4.76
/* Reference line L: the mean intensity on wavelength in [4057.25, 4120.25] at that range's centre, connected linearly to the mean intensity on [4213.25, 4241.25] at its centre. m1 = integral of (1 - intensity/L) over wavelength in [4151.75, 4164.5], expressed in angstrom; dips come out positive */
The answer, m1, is -0.9 angstrom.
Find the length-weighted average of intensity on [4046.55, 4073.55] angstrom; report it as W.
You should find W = 4.54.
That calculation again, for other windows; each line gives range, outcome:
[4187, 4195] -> 4.73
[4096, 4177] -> 4.61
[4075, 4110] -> 4.37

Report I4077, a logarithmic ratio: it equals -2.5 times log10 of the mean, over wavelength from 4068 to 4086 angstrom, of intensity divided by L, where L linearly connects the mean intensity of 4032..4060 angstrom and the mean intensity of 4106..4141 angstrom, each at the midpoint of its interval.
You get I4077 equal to 0.026 mag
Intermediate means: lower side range 4.53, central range 4.5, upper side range 4.74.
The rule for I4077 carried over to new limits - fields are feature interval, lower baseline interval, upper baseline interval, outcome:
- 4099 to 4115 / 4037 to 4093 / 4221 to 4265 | 0.10 mag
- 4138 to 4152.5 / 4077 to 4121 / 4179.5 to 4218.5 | -0.05 mag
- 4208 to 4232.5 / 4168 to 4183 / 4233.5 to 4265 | 0.02 mag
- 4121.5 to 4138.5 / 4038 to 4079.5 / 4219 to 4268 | -0.05 mag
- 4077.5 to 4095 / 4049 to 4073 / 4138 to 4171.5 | -0.01 mag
